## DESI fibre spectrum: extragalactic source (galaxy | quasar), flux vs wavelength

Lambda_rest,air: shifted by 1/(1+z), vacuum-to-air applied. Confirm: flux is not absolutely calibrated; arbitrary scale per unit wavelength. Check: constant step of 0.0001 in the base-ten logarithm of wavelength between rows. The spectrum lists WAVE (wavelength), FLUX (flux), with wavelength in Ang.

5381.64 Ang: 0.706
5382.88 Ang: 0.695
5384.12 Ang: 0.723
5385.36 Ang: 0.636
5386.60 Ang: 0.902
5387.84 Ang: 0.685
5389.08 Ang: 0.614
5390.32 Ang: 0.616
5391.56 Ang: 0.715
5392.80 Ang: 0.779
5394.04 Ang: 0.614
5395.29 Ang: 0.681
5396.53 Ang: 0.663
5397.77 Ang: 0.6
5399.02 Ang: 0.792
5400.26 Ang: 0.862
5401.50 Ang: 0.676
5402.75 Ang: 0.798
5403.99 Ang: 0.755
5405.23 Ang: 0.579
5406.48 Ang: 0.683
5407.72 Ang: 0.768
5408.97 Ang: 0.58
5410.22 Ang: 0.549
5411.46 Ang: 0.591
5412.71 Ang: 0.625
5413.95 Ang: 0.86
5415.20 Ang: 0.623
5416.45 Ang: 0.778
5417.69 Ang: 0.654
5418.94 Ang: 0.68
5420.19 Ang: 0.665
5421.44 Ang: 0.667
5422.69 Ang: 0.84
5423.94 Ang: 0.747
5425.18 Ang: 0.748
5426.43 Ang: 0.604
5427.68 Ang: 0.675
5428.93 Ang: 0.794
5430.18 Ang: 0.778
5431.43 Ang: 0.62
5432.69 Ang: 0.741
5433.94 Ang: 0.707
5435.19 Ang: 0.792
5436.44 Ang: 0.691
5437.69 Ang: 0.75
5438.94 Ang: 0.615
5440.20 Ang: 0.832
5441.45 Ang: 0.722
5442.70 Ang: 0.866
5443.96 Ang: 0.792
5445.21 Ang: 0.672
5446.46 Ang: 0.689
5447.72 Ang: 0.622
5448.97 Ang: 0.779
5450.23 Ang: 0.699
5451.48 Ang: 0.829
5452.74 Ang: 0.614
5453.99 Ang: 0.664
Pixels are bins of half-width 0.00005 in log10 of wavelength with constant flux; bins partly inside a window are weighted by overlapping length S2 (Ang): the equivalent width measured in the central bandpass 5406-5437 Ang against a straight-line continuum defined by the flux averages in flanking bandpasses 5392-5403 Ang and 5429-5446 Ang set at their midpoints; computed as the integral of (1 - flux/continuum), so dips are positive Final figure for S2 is 1.3 Ang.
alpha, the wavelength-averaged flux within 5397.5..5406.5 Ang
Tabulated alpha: 0.725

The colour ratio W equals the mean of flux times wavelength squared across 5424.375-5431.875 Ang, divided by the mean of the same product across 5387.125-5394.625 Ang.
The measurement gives 1.1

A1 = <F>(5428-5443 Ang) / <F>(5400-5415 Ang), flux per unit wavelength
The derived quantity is 1.1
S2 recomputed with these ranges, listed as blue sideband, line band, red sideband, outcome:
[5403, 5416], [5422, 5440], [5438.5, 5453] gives -0.5 Ang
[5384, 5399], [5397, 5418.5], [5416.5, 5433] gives 0.2 Ang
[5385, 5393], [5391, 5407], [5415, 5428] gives -0.1 Ang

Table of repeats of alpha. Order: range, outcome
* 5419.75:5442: 0.722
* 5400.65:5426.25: 0.693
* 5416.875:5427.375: 0.702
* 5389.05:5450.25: 0.706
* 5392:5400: 0.696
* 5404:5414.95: 0.659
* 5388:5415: 0.685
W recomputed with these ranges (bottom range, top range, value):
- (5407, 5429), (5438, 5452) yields 1.08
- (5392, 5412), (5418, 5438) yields 1.06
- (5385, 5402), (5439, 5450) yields 1.07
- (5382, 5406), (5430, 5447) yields 1.06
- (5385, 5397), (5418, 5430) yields 1.04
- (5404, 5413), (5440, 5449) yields 1.19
